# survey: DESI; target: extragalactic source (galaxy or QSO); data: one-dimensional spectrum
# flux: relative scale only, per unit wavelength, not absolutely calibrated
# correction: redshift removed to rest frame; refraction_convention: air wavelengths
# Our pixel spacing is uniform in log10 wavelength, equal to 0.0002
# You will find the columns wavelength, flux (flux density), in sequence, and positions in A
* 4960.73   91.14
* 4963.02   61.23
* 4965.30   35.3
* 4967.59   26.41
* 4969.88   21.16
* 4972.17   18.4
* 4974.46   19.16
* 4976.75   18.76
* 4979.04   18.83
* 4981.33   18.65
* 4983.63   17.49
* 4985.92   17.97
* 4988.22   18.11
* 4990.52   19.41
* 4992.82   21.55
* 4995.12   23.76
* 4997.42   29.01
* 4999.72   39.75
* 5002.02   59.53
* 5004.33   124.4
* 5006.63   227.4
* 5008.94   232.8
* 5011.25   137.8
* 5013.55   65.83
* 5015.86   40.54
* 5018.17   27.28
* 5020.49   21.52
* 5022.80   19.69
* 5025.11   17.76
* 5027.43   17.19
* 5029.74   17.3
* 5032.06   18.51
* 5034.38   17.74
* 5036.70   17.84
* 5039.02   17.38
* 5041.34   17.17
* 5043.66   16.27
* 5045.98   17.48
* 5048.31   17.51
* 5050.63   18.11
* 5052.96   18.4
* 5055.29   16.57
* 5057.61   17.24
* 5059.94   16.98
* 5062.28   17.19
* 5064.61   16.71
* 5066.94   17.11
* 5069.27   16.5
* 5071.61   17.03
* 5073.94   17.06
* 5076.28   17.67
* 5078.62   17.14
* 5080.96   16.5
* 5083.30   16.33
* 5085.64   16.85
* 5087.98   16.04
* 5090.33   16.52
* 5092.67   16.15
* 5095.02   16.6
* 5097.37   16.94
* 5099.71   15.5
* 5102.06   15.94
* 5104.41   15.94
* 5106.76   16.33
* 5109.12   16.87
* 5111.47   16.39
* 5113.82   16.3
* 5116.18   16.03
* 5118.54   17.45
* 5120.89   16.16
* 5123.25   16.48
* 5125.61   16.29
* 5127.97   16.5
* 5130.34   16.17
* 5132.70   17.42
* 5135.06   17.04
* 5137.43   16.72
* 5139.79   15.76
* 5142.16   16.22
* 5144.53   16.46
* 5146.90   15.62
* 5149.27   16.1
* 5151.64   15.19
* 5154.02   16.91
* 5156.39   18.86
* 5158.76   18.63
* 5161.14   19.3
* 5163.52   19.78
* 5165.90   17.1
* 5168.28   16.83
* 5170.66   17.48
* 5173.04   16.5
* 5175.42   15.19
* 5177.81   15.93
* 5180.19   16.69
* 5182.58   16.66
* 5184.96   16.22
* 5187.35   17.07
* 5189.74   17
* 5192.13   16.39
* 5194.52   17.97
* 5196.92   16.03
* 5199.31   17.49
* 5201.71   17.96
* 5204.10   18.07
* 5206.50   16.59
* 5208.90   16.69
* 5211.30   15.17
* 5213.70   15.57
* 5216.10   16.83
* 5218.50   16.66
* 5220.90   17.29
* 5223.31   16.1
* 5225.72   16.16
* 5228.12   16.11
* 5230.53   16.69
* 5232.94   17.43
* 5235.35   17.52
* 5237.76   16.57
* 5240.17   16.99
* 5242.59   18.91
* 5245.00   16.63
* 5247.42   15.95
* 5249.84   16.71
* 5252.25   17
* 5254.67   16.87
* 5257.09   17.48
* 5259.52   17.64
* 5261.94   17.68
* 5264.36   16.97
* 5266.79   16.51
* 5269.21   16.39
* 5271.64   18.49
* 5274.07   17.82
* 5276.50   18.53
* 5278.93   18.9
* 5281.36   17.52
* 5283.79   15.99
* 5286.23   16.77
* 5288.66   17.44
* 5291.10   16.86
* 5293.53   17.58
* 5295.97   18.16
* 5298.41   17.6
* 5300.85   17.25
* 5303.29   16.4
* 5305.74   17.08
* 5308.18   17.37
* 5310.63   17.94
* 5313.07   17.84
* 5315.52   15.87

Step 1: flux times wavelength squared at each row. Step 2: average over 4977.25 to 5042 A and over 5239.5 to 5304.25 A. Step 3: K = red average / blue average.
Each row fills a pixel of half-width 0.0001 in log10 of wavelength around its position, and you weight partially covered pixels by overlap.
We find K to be 0.4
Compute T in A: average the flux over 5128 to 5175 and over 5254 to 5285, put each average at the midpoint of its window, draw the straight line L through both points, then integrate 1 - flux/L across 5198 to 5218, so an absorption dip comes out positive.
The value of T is 0.5 A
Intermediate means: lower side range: 17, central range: 16.8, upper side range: 17.5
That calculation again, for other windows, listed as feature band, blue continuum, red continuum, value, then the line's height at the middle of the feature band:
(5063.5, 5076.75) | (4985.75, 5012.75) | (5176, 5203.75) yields 9.3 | 57.4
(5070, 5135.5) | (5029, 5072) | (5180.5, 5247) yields 2.3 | 17.2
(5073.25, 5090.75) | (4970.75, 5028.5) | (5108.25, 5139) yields 7.0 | 28.1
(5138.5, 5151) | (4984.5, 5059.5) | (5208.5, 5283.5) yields 5.5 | 28.8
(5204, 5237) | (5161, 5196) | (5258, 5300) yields 1.2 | 17.2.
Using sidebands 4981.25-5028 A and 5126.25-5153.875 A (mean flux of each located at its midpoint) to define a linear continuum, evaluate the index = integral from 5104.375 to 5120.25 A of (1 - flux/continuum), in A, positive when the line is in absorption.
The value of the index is 5.3 A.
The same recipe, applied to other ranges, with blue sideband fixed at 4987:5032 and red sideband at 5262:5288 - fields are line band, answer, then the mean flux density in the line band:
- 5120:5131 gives 6.7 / 16.3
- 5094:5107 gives 8.4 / 16.2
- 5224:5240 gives 5.0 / 16.7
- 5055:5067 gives 8.1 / 17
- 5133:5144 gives 6.4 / 16.5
